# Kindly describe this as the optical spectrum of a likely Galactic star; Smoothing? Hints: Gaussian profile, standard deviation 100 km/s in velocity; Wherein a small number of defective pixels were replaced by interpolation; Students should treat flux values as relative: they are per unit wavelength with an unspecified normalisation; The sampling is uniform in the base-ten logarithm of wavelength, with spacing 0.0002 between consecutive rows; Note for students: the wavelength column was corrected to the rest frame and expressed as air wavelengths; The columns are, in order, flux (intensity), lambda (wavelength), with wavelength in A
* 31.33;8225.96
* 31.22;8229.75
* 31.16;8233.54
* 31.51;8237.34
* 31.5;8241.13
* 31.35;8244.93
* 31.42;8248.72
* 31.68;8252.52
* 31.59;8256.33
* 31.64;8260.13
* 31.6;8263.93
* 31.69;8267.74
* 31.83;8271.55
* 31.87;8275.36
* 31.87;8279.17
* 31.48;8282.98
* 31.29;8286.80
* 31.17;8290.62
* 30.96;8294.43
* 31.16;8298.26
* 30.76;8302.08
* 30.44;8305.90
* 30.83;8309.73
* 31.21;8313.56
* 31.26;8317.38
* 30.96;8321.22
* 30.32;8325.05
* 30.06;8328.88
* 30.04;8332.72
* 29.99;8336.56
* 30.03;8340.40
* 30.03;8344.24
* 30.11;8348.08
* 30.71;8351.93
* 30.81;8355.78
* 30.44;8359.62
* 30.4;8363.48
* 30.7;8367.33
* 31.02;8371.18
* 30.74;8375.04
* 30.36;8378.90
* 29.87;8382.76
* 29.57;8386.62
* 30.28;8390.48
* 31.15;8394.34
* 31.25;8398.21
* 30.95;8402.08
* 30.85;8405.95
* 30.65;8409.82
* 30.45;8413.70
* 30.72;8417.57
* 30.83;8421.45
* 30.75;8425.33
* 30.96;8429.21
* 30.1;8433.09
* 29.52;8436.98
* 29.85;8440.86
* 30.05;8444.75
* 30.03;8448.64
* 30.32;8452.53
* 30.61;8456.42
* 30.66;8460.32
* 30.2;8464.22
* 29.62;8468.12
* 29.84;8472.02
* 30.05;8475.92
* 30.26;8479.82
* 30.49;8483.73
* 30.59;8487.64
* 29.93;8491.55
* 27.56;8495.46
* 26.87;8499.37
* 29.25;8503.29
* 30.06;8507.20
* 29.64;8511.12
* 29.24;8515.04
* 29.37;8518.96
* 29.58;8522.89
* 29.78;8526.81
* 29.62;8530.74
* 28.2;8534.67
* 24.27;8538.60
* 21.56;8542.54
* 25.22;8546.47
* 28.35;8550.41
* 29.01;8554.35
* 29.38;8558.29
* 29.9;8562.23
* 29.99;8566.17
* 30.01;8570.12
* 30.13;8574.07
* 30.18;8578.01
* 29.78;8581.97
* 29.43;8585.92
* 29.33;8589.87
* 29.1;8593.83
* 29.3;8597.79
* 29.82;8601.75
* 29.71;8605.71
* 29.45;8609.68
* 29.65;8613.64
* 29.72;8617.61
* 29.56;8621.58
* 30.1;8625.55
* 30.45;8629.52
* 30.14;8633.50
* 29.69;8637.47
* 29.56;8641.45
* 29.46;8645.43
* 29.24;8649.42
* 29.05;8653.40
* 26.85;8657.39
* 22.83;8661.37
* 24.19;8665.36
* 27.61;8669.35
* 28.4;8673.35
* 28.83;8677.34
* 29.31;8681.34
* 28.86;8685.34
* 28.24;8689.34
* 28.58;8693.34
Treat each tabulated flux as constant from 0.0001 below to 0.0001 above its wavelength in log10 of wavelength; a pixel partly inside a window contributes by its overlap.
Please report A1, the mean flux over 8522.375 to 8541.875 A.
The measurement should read 27.7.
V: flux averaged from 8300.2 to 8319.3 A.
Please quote 30.9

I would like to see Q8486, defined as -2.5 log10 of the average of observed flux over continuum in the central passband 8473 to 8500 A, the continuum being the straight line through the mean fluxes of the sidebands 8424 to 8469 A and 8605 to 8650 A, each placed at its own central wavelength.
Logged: 0.02 mag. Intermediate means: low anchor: 30.2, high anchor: 29.7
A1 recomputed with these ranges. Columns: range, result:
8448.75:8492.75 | 30.2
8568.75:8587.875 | 29.9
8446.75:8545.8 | 29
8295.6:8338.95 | 30.6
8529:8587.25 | 28.3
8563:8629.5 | 29.7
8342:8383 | 30.5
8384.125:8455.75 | 30.5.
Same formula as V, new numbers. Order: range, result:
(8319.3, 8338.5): 30.3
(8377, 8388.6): 29.9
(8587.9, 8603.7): 29.4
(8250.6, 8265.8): 31.6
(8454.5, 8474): 30.2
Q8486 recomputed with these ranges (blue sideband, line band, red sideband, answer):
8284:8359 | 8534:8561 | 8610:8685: 0.10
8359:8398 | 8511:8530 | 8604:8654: 0.02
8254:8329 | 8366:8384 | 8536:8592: -0.01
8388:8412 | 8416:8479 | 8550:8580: 0.01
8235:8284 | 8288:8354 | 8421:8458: 0.02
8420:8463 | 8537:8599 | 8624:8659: 0.05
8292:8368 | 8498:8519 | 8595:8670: 0.01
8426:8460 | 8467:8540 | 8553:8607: 0.03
